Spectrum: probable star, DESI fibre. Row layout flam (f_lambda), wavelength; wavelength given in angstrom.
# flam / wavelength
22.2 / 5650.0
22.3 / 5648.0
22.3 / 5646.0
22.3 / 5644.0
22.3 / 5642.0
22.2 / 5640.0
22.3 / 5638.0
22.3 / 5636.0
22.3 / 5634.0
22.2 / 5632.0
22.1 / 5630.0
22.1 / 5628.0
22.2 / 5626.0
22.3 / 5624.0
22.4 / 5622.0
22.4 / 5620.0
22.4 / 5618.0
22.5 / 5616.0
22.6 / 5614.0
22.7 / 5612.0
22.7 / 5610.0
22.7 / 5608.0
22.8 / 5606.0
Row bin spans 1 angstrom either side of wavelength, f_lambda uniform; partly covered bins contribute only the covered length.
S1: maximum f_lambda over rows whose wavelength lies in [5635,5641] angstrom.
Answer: 22.3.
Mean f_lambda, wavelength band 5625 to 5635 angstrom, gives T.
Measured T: 22.2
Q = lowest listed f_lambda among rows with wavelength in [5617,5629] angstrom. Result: 22.1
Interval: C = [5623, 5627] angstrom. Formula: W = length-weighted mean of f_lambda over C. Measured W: 22.2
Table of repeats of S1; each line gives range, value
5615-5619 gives 22.5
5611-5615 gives 22.7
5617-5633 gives 22.4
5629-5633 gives 22.2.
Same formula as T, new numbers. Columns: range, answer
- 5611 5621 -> 22.5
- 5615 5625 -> 22.4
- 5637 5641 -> 22.2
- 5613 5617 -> 22.6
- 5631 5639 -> 22.3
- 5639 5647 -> 22.3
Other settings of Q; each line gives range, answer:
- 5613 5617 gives 22.5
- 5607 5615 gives 22.6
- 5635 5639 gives 22.3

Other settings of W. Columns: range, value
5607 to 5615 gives 22.7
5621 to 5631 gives 22.2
